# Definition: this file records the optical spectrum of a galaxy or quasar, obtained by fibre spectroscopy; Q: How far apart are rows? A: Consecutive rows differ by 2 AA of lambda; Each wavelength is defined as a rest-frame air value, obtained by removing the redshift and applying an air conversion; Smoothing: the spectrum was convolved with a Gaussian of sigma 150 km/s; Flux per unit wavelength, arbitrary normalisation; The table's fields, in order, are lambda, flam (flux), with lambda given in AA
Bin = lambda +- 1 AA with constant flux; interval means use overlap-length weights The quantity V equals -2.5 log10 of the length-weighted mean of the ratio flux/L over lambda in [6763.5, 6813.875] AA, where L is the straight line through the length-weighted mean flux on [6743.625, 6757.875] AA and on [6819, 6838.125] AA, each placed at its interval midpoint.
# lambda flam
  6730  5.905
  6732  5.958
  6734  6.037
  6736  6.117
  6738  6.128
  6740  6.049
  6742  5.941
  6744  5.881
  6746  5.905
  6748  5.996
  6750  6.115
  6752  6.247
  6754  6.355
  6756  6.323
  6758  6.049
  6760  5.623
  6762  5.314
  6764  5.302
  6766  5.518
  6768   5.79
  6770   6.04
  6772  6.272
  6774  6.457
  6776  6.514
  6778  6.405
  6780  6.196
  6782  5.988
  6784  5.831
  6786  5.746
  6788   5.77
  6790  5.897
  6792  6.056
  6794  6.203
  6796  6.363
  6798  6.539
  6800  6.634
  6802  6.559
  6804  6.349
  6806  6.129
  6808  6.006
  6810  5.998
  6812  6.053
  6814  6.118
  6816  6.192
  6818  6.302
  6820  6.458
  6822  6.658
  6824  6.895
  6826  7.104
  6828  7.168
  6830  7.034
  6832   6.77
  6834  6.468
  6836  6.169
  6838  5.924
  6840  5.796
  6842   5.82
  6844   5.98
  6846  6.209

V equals 0.051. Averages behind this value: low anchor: 6.12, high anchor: 6.7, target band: 6.11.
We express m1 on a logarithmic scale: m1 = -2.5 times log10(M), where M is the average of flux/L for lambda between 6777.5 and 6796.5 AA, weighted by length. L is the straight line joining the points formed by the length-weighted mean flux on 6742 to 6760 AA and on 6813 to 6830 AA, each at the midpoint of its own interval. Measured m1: 0.06 mag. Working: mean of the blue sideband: 6.07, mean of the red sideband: 6.64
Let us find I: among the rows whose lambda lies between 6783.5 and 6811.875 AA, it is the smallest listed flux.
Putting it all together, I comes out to 5.746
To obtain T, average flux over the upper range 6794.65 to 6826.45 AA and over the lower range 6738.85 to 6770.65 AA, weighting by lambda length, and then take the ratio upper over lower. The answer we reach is 1.08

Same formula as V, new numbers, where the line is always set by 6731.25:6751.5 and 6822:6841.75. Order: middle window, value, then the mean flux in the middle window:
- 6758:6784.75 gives 0.046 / 5.95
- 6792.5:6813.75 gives 0.020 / 6.27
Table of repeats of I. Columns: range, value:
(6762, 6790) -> 5.302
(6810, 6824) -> 5.998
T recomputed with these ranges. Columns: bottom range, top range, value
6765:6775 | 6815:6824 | 1.07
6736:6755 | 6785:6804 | 1.02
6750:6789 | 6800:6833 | 1.08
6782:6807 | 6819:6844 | 1.05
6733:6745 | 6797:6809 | 1.06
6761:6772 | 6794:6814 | 1.11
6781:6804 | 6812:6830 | 1.07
